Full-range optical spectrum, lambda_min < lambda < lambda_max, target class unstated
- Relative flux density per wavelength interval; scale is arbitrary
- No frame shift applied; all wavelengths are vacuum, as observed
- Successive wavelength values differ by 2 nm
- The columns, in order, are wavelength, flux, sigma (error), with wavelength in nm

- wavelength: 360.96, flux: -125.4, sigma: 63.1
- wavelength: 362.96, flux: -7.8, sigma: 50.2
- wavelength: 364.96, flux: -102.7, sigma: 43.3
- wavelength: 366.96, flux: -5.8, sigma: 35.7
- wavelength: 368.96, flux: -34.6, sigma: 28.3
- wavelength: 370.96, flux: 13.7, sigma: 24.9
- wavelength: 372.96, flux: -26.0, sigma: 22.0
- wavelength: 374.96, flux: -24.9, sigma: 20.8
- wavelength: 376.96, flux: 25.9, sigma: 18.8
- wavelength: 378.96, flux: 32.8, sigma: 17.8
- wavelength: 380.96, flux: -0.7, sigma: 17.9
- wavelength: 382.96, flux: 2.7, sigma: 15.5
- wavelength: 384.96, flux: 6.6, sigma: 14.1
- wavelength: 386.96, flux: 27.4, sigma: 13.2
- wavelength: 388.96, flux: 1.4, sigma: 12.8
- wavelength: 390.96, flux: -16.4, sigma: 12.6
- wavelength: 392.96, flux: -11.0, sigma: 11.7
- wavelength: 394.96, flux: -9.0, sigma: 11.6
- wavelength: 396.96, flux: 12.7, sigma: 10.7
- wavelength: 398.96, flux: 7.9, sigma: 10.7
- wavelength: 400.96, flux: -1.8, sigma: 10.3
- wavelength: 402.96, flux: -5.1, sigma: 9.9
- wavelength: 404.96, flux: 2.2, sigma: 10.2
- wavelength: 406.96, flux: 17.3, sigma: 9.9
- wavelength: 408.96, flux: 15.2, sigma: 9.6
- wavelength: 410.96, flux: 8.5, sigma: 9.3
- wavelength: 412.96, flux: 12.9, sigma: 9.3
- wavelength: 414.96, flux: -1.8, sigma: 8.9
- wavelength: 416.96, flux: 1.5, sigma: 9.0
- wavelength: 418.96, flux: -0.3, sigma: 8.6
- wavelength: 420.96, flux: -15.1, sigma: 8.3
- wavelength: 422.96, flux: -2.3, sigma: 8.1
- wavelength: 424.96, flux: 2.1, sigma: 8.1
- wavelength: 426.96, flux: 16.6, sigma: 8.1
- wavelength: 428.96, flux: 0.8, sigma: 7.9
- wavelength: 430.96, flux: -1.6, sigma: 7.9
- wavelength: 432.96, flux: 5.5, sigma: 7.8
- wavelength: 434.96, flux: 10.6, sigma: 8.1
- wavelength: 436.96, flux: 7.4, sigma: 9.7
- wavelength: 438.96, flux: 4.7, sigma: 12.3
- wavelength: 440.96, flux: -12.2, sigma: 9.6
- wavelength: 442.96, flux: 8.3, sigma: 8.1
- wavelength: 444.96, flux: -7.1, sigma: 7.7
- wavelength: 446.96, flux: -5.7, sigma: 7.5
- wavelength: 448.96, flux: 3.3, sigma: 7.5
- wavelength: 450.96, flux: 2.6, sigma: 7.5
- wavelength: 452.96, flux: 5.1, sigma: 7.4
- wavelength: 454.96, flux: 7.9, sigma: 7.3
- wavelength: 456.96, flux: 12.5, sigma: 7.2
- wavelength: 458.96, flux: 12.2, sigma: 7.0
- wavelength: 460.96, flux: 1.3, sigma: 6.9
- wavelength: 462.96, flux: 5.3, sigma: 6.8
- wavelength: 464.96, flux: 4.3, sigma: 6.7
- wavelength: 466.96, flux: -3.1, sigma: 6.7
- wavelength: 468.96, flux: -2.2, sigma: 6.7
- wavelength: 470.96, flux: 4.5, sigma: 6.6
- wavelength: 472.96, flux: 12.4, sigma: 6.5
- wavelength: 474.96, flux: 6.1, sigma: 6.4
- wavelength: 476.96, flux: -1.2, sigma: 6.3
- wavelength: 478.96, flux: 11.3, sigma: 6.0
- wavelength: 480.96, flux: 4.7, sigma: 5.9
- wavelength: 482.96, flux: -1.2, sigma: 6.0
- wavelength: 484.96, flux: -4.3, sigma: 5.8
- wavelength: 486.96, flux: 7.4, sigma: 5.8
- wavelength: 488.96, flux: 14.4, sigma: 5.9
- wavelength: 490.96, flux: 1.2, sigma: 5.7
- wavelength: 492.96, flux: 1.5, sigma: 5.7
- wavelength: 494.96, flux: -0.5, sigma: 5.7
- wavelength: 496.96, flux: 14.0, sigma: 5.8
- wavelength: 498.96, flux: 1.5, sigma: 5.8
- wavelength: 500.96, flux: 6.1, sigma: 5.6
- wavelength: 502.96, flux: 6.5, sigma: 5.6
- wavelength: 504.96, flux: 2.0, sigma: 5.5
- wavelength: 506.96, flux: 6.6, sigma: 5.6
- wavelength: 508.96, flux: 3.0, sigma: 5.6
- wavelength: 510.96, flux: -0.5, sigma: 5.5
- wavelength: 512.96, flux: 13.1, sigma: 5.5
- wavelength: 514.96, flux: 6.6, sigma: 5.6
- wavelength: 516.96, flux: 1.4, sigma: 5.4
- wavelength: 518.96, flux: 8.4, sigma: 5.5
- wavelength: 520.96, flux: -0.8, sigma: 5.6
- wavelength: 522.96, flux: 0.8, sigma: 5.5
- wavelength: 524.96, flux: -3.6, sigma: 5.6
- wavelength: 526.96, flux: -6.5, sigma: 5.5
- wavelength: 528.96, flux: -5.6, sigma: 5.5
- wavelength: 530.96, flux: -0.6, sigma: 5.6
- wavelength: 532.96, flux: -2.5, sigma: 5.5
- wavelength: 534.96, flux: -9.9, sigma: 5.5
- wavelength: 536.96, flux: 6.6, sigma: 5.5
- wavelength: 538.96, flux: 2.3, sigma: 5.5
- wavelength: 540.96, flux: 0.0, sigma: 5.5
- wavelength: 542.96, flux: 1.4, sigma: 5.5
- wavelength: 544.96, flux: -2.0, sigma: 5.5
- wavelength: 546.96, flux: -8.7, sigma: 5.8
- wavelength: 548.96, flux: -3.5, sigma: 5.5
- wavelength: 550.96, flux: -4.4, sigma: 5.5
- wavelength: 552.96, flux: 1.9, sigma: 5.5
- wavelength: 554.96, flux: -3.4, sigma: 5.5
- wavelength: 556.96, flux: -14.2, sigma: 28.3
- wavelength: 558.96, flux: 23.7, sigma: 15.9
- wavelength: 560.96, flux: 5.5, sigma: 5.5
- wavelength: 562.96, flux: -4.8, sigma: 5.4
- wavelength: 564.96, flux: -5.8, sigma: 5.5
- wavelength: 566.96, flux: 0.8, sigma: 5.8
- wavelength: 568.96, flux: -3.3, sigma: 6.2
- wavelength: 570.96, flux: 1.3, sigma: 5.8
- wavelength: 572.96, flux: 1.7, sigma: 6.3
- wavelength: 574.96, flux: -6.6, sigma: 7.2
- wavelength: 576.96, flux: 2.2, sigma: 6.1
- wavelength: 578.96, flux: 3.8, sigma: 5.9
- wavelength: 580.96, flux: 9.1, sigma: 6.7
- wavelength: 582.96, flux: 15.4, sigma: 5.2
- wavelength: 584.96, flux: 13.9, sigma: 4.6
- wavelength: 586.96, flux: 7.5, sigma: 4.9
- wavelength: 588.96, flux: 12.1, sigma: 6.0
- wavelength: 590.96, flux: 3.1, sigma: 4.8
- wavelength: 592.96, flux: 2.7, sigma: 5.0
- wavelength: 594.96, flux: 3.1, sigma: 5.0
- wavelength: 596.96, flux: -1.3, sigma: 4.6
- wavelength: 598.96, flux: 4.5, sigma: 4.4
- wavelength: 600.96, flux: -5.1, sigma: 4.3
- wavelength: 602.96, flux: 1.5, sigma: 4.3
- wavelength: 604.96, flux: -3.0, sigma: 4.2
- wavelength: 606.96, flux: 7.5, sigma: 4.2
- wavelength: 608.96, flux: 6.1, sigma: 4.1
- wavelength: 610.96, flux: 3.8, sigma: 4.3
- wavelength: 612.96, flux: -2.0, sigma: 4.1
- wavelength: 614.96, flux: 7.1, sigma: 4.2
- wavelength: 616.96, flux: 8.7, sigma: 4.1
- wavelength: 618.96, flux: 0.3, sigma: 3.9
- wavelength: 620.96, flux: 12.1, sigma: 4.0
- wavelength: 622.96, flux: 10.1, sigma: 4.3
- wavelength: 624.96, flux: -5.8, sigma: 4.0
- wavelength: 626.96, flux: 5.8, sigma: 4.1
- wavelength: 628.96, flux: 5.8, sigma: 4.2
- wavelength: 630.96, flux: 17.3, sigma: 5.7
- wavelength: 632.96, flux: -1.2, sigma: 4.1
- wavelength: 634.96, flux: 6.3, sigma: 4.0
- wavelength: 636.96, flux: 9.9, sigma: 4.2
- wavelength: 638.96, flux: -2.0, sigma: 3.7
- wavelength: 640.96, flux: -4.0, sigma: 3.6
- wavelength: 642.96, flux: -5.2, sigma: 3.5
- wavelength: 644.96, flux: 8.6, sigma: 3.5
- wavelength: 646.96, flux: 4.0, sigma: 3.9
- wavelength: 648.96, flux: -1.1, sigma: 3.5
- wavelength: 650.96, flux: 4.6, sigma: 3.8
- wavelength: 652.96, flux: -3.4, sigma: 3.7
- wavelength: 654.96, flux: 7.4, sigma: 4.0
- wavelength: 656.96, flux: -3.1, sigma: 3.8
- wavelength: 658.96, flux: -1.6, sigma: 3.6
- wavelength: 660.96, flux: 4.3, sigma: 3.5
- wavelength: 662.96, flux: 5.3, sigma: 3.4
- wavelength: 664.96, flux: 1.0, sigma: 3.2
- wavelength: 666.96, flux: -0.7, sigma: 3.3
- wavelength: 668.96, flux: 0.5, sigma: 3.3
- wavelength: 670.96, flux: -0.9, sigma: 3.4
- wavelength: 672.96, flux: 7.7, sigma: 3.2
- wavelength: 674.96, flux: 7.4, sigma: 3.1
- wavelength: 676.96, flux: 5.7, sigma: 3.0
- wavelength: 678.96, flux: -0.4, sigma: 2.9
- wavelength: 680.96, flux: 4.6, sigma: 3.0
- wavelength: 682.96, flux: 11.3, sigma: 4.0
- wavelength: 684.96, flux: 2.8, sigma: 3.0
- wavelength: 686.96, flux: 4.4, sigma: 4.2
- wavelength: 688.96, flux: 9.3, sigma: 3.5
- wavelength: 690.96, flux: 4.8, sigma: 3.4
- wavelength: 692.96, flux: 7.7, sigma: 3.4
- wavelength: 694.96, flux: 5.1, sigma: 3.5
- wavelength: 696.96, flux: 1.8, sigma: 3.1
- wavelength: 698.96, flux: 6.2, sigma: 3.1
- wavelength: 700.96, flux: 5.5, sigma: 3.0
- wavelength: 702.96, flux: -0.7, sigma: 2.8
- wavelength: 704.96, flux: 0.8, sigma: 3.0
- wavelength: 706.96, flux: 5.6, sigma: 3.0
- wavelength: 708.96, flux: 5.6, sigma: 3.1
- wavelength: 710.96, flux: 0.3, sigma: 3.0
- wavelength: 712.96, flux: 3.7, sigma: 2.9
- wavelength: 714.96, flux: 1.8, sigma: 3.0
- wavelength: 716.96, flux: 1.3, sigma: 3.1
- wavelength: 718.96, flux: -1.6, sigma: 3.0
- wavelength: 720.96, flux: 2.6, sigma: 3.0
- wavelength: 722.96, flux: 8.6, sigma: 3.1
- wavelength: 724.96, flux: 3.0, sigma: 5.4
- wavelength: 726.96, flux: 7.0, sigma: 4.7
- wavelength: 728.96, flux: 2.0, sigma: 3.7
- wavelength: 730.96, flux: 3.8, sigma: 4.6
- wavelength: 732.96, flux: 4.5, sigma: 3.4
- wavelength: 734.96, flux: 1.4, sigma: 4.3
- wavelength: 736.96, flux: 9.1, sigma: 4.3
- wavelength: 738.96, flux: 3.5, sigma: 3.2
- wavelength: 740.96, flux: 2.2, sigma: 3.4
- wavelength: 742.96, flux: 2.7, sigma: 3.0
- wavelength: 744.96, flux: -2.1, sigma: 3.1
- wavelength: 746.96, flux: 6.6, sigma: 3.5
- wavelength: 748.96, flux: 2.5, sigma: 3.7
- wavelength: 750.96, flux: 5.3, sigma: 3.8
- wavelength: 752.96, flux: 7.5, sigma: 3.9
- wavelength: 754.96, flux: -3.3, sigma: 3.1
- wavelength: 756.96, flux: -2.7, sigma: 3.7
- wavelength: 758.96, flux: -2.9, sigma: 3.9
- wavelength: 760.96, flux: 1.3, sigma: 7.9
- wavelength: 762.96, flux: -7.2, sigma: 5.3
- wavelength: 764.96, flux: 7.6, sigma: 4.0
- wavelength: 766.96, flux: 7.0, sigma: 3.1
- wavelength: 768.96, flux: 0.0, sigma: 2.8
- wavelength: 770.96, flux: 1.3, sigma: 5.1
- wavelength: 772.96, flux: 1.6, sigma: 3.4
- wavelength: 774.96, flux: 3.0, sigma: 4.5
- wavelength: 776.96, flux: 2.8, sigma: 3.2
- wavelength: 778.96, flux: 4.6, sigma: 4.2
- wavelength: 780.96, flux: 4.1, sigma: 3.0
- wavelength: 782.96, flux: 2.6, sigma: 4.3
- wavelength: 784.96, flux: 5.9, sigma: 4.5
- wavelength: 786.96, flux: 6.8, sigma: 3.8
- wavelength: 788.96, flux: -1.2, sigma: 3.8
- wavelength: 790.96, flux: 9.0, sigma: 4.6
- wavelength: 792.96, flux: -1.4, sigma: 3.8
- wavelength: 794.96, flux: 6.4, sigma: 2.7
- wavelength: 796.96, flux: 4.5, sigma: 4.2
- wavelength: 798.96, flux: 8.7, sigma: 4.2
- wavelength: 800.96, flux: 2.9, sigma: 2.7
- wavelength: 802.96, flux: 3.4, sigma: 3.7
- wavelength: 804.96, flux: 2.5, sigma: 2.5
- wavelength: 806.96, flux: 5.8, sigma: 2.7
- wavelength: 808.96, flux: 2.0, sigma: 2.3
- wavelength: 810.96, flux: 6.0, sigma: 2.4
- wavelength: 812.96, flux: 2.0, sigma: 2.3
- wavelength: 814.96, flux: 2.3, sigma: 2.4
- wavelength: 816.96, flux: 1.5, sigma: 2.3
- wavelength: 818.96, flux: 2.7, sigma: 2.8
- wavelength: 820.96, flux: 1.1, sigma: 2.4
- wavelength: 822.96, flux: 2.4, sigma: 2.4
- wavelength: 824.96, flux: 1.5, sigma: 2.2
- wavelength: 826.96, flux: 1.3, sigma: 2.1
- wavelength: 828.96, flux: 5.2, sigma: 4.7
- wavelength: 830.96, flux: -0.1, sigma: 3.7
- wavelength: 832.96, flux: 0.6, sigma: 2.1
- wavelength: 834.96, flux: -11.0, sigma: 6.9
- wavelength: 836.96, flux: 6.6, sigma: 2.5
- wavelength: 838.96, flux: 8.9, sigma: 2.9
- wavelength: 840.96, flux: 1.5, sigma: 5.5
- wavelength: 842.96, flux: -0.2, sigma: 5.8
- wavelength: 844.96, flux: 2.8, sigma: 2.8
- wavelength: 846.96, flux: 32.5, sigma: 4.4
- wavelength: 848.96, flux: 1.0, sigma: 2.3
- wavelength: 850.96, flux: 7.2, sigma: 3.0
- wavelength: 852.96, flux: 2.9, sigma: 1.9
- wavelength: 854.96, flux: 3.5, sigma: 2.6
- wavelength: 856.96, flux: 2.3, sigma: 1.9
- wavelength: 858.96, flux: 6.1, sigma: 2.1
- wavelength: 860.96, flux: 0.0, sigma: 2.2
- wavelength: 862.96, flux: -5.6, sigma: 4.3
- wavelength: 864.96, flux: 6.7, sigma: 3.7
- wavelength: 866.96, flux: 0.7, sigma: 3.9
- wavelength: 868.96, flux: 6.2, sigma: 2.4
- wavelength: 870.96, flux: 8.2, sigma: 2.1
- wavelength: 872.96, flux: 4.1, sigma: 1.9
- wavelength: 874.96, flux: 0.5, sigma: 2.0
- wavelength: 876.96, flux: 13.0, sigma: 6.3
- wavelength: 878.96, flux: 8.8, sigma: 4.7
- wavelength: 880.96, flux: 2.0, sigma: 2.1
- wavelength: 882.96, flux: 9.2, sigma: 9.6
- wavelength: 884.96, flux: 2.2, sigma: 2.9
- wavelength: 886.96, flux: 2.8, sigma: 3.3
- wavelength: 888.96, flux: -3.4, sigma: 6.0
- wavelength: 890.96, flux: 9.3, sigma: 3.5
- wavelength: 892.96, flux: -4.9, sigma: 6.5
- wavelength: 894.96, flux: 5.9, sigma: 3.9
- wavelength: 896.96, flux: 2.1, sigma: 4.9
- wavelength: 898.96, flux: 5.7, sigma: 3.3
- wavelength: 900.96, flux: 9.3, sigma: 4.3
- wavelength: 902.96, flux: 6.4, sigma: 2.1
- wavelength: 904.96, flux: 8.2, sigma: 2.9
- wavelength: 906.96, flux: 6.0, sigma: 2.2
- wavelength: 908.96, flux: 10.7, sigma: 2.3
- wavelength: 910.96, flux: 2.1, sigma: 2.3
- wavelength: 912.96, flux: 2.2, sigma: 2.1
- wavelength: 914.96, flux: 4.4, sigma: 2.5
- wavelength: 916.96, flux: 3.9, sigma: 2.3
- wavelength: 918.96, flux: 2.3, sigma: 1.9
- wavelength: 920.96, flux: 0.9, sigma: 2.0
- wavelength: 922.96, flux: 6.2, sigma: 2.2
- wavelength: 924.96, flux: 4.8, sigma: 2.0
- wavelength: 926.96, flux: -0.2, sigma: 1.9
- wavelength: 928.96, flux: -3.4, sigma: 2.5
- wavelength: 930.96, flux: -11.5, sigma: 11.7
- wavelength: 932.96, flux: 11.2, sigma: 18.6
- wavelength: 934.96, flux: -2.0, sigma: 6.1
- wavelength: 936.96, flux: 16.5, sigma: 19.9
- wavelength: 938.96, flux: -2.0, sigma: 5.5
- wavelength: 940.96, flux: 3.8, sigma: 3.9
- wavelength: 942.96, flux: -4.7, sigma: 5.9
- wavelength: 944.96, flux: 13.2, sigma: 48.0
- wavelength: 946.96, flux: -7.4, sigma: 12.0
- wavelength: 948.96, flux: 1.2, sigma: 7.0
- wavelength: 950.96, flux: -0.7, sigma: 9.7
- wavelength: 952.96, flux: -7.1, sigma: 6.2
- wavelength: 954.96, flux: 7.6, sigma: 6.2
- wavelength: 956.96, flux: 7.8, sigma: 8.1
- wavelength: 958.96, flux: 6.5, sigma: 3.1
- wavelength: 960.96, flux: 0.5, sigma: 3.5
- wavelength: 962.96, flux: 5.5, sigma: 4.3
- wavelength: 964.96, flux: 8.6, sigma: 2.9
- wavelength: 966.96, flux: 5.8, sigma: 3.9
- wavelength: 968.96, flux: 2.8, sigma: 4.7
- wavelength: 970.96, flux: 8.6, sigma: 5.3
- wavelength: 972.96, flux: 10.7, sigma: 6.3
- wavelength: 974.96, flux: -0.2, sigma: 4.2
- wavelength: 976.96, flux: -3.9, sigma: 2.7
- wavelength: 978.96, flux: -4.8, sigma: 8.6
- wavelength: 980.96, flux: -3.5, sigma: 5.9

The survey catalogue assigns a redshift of 1.27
